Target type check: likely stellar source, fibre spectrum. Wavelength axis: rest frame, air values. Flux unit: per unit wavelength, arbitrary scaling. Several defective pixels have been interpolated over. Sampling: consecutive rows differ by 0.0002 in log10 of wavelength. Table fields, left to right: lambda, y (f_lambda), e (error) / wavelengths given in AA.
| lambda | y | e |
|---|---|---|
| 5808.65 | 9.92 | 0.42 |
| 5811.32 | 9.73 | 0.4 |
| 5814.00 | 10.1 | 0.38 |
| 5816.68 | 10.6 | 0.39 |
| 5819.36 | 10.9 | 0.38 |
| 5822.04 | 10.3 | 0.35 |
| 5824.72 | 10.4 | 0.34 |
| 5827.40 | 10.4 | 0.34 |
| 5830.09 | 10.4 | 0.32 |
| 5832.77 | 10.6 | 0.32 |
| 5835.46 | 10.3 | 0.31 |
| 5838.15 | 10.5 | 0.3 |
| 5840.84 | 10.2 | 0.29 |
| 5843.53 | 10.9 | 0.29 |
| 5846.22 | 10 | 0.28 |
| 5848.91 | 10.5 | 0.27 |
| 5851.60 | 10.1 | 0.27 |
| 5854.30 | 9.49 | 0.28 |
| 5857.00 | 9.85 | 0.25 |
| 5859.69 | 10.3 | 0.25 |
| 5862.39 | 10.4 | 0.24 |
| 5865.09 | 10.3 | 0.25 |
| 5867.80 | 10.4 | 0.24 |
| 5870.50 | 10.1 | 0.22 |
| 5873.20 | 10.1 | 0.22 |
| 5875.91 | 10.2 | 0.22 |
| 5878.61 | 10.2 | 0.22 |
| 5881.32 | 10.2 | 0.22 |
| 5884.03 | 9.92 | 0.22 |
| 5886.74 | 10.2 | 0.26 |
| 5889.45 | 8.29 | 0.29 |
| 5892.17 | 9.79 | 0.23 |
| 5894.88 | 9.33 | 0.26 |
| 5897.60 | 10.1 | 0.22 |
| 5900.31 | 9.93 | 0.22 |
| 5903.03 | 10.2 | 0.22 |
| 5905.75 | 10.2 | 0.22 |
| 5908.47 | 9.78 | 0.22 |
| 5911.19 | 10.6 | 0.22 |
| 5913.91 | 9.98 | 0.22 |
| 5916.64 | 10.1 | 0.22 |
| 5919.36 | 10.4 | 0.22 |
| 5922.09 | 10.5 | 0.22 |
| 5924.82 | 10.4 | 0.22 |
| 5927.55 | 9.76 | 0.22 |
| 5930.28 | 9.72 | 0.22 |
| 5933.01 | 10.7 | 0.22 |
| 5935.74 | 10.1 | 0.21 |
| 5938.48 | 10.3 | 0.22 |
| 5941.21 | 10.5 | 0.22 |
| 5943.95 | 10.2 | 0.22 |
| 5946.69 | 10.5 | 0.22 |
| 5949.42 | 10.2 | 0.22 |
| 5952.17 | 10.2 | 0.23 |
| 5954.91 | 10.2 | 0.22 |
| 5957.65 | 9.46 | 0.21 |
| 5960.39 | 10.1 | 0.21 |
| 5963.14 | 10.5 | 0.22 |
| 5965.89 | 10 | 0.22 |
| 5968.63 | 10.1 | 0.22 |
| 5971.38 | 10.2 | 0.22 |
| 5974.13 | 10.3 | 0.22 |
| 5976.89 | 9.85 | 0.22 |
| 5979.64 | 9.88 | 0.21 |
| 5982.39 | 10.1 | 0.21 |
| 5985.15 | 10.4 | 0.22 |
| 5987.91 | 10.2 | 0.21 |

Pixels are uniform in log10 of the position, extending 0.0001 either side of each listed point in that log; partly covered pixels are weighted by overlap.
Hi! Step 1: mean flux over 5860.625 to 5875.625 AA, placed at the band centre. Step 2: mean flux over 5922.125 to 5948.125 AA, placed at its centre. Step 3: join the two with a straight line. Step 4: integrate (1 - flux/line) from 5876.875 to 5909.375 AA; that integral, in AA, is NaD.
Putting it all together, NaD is 1.3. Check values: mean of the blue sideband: 10.3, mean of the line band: 9.85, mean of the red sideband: 10.3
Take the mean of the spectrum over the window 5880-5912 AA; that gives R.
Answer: 9.87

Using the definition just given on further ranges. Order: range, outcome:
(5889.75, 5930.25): 10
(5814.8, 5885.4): 10.3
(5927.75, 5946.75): 10.2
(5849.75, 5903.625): 9.97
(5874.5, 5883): 10.2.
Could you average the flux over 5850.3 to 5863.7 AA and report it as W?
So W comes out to 10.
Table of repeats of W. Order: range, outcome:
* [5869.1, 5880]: 10.2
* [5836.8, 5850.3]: 10.4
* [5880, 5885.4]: 10.1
